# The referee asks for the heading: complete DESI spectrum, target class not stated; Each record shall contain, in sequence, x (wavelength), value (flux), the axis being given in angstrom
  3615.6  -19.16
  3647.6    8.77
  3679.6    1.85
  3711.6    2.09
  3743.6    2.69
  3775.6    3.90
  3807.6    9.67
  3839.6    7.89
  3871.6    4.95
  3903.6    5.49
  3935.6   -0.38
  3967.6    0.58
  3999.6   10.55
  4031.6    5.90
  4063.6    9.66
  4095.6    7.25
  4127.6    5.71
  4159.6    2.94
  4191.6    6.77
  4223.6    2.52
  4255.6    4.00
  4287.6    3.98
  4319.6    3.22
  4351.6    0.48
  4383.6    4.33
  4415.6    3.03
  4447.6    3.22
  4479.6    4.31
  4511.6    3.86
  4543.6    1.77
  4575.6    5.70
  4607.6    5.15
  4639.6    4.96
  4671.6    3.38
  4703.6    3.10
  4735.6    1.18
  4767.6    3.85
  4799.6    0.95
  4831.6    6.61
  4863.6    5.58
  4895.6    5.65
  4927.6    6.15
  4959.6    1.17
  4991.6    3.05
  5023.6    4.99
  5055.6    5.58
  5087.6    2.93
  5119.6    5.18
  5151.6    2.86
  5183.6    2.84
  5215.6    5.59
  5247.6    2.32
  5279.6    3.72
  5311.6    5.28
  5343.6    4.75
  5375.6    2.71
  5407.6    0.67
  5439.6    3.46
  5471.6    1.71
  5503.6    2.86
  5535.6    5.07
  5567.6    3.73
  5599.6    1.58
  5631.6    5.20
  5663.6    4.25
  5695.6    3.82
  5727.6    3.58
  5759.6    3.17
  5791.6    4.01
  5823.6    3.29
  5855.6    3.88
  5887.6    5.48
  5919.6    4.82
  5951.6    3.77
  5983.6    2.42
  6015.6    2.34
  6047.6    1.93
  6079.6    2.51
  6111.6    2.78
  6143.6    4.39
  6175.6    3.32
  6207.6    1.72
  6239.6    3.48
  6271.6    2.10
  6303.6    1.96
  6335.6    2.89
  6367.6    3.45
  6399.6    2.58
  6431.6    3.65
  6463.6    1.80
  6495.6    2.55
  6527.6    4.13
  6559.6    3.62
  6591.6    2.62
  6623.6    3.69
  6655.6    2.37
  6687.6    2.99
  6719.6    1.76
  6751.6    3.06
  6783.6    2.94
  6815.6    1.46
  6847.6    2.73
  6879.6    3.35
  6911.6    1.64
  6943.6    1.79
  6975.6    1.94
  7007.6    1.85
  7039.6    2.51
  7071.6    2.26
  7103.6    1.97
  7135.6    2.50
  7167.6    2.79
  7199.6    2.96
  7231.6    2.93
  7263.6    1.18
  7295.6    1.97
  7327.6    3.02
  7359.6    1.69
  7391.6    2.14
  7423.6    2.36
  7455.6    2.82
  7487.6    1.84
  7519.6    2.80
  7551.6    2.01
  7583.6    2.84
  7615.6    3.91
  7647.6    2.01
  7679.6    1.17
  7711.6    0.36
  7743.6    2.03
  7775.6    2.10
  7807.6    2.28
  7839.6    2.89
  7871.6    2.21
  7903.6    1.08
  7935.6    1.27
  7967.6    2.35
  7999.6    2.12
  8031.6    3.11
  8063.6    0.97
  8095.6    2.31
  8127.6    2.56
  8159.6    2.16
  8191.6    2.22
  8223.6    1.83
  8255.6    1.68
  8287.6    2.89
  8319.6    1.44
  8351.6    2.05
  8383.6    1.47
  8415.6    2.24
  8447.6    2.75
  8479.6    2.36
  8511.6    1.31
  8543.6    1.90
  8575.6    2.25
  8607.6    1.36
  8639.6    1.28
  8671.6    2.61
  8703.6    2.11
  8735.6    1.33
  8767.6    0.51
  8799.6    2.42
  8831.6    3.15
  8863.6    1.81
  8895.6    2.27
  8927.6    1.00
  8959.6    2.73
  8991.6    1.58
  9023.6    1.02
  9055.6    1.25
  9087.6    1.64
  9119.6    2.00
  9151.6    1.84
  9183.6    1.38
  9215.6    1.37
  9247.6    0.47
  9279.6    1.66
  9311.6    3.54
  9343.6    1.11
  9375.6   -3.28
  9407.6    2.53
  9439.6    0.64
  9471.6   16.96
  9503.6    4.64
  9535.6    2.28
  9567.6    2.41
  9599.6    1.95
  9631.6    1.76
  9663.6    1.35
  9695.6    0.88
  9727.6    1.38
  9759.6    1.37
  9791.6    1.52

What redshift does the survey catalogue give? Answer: 1.543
